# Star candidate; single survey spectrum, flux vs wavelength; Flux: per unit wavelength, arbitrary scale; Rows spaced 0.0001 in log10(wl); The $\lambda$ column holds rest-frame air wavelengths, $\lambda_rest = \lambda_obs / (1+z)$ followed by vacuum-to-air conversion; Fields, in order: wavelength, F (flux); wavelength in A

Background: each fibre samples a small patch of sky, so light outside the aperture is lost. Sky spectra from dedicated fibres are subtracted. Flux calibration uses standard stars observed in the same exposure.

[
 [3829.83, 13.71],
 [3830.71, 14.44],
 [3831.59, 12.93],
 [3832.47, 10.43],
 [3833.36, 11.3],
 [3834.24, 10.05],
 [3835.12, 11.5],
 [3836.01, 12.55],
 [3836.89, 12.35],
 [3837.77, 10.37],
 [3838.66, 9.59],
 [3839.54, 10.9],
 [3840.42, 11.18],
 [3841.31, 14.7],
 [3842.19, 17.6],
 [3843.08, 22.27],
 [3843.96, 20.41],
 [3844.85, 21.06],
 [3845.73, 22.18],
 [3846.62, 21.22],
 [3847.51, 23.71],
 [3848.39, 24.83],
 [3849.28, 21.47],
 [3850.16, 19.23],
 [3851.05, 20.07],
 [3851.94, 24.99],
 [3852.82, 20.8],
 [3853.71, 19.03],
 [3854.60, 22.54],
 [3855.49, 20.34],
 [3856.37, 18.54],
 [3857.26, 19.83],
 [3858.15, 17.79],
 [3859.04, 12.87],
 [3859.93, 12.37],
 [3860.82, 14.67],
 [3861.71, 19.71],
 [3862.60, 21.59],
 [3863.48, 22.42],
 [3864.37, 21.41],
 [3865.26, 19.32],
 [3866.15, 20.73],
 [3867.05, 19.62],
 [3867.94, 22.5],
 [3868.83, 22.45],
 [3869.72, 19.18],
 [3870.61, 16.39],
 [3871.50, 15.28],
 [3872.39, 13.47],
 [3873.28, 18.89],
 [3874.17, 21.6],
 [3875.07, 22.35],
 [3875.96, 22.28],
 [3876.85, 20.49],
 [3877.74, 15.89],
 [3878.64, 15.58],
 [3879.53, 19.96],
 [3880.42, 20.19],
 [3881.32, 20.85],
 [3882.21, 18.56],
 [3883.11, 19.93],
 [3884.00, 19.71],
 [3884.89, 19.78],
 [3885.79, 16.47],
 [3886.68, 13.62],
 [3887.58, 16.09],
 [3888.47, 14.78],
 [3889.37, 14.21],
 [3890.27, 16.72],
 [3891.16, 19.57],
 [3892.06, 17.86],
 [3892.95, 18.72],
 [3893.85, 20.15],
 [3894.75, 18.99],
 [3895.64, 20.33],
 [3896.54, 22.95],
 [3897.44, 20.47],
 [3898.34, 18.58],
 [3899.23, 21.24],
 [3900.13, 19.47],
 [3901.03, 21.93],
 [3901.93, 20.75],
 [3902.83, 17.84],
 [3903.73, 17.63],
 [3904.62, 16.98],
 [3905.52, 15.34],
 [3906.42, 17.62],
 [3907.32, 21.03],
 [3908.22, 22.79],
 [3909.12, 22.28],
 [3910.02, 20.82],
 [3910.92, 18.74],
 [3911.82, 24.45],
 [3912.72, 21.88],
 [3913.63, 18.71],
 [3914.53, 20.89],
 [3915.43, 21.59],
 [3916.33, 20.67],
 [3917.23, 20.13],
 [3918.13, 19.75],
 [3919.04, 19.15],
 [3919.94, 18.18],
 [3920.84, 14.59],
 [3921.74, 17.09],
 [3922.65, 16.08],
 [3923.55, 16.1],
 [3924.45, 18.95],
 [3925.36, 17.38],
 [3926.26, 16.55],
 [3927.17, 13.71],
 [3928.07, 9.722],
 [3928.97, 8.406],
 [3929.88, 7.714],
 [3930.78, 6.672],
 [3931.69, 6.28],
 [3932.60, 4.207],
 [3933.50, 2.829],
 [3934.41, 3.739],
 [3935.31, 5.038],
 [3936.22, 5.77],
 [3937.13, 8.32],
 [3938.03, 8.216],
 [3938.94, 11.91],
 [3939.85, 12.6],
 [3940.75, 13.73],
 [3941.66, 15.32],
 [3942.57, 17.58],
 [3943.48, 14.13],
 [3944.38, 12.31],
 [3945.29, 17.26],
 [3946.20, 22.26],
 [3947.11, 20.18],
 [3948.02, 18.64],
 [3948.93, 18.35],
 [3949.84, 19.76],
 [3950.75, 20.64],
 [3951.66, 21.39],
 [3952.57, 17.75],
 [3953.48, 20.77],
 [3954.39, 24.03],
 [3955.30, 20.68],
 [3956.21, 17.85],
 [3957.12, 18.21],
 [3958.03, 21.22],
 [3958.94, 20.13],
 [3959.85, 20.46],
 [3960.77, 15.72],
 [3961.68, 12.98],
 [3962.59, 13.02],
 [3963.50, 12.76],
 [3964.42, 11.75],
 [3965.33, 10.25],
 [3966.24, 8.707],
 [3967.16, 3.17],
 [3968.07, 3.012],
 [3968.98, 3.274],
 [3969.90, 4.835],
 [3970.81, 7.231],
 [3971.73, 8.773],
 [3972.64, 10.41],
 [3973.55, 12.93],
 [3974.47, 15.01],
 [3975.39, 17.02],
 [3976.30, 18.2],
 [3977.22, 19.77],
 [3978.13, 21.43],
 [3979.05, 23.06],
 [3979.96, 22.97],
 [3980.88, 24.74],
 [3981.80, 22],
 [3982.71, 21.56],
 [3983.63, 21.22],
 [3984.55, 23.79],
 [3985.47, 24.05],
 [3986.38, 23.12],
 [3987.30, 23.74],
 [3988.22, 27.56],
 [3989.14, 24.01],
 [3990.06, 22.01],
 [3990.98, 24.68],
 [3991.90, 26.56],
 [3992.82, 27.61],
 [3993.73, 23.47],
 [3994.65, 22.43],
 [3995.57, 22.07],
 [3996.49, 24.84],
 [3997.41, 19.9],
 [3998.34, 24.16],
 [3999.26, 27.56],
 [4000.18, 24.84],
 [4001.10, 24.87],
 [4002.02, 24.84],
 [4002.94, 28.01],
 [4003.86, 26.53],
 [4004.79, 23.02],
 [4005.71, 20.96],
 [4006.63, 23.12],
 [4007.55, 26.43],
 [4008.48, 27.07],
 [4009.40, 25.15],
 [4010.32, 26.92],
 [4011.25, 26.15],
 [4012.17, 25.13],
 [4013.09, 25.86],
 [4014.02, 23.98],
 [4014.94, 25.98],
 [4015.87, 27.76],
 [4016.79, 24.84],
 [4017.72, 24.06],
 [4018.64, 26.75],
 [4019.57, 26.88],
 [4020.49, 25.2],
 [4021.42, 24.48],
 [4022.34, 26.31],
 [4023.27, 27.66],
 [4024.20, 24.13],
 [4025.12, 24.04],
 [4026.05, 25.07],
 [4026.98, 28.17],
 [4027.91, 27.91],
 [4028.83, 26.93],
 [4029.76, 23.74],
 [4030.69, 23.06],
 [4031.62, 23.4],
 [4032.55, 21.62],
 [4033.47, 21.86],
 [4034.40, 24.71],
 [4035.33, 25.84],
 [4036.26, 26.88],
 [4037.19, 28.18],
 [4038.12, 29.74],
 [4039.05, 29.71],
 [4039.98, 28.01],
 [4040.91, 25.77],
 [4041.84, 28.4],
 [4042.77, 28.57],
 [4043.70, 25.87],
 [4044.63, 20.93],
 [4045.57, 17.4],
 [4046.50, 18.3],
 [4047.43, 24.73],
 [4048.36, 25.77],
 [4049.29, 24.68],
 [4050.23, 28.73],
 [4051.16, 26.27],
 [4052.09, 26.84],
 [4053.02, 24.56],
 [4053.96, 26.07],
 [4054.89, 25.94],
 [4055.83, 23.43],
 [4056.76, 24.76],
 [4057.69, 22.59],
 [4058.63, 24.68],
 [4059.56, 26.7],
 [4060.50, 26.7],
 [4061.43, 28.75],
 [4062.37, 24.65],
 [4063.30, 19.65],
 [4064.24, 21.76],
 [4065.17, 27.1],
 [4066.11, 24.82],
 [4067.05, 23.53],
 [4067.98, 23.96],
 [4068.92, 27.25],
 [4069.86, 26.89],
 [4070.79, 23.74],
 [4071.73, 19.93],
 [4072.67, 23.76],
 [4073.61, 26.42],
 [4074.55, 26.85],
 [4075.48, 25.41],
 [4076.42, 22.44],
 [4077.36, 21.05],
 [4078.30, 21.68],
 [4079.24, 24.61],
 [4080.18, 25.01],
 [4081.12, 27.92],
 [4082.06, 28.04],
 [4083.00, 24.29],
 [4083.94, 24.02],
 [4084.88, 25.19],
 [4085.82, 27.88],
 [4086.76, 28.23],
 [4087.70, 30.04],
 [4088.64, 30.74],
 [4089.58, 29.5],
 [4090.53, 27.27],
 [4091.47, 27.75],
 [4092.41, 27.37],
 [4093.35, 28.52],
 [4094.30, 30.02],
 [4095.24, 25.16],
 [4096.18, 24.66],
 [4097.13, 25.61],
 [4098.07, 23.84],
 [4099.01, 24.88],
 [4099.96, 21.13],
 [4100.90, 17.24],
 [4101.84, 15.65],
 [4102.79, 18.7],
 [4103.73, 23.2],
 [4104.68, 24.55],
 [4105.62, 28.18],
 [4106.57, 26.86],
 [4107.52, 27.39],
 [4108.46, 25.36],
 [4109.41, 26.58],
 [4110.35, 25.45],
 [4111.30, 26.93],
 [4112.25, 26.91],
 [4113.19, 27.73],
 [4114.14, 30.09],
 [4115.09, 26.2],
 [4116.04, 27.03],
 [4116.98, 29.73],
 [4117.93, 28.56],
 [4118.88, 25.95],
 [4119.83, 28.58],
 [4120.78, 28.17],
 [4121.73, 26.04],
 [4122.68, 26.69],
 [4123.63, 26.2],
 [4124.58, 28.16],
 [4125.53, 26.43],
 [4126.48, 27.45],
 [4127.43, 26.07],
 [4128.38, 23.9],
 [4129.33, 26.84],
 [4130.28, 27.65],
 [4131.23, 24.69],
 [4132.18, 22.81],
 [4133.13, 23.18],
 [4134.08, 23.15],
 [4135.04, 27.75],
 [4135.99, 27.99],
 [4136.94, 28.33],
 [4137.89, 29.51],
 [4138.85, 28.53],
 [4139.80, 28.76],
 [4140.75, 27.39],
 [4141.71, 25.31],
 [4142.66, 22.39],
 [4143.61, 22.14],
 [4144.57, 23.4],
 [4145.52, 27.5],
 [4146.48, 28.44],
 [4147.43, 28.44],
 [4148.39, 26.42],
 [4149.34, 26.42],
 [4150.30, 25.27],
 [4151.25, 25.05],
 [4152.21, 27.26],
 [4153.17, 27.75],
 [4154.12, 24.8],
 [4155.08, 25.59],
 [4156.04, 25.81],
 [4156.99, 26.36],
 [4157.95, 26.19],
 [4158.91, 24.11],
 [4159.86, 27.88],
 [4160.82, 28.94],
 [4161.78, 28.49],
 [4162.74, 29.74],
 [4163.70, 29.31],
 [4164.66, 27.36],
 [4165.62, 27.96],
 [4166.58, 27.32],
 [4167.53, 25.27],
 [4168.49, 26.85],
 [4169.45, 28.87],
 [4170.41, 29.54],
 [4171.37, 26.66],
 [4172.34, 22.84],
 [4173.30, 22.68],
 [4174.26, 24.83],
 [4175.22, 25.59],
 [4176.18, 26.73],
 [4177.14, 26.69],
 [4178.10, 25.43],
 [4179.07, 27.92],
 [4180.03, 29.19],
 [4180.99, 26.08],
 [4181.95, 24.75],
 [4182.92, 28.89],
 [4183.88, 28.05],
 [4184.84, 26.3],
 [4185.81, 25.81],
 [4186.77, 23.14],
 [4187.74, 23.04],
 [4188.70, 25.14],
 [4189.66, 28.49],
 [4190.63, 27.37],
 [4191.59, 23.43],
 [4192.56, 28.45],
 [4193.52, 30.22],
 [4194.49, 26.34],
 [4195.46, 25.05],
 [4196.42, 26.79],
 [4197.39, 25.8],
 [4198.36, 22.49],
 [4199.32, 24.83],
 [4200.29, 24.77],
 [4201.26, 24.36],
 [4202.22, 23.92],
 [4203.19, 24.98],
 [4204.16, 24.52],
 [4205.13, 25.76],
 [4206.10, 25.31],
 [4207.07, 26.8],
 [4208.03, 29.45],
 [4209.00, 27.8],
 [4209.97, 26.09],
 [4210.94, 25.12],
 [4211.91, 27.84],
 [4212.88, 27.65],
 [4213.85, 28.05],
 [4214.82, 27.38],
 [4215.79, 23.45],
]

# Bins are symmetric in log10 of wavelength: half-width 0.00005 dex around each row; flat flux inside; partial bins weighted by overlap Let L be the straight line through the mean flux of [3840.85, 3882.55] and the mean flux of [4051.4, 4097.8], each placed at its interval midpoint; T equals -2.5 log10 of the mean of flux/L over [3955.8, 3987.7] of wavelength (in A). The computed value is 0.39 mag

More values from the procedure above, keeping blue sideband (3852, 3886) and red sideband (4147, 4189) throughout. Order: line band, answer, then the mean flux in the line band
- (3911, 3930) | 0.17 mag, 17.4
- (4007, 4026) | -0.13 mag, 25.7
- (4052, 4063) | -0.07 mag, 25.3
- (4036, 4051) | -0.10 mag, 25.7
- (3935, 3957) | 0.29 mag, 16.1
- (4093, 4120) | -0.02 mag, 25.5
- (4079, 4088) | -0.09 mag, 26.5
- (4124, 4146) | -0.01 mag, 26.1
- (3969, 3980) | 0.45 mag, 14.4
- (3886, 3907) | 0.09 mag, 18.3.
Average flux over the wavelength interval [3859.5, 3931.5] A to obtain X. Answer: 18.3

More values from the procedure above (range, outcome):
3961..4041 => 22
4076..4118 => 25.7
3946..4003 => 19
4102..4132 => 26.4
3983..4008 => 24.3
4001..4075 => 25.2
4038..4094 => 25.5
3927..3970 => 13.1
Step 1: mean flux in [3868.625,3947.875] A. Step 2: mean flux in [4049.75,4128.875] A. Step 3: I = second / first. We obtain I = 1.53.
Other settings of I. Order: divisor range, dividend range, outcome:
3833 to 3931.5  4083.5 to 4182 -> 1.46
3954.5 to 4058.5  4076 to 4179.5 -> 1.18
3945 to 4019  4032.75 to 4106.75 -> 1.23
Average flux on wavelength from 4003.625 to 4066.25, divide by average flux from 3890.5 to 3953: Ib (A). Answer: 1.53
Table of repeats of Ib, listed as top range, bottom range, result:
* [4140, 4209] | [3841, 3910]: 1.36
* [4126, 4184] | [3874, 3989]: 1.57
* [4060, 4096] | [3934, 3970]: 1.80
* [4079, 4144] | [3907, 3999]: 1.55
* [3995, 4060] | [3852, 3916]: 1.31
